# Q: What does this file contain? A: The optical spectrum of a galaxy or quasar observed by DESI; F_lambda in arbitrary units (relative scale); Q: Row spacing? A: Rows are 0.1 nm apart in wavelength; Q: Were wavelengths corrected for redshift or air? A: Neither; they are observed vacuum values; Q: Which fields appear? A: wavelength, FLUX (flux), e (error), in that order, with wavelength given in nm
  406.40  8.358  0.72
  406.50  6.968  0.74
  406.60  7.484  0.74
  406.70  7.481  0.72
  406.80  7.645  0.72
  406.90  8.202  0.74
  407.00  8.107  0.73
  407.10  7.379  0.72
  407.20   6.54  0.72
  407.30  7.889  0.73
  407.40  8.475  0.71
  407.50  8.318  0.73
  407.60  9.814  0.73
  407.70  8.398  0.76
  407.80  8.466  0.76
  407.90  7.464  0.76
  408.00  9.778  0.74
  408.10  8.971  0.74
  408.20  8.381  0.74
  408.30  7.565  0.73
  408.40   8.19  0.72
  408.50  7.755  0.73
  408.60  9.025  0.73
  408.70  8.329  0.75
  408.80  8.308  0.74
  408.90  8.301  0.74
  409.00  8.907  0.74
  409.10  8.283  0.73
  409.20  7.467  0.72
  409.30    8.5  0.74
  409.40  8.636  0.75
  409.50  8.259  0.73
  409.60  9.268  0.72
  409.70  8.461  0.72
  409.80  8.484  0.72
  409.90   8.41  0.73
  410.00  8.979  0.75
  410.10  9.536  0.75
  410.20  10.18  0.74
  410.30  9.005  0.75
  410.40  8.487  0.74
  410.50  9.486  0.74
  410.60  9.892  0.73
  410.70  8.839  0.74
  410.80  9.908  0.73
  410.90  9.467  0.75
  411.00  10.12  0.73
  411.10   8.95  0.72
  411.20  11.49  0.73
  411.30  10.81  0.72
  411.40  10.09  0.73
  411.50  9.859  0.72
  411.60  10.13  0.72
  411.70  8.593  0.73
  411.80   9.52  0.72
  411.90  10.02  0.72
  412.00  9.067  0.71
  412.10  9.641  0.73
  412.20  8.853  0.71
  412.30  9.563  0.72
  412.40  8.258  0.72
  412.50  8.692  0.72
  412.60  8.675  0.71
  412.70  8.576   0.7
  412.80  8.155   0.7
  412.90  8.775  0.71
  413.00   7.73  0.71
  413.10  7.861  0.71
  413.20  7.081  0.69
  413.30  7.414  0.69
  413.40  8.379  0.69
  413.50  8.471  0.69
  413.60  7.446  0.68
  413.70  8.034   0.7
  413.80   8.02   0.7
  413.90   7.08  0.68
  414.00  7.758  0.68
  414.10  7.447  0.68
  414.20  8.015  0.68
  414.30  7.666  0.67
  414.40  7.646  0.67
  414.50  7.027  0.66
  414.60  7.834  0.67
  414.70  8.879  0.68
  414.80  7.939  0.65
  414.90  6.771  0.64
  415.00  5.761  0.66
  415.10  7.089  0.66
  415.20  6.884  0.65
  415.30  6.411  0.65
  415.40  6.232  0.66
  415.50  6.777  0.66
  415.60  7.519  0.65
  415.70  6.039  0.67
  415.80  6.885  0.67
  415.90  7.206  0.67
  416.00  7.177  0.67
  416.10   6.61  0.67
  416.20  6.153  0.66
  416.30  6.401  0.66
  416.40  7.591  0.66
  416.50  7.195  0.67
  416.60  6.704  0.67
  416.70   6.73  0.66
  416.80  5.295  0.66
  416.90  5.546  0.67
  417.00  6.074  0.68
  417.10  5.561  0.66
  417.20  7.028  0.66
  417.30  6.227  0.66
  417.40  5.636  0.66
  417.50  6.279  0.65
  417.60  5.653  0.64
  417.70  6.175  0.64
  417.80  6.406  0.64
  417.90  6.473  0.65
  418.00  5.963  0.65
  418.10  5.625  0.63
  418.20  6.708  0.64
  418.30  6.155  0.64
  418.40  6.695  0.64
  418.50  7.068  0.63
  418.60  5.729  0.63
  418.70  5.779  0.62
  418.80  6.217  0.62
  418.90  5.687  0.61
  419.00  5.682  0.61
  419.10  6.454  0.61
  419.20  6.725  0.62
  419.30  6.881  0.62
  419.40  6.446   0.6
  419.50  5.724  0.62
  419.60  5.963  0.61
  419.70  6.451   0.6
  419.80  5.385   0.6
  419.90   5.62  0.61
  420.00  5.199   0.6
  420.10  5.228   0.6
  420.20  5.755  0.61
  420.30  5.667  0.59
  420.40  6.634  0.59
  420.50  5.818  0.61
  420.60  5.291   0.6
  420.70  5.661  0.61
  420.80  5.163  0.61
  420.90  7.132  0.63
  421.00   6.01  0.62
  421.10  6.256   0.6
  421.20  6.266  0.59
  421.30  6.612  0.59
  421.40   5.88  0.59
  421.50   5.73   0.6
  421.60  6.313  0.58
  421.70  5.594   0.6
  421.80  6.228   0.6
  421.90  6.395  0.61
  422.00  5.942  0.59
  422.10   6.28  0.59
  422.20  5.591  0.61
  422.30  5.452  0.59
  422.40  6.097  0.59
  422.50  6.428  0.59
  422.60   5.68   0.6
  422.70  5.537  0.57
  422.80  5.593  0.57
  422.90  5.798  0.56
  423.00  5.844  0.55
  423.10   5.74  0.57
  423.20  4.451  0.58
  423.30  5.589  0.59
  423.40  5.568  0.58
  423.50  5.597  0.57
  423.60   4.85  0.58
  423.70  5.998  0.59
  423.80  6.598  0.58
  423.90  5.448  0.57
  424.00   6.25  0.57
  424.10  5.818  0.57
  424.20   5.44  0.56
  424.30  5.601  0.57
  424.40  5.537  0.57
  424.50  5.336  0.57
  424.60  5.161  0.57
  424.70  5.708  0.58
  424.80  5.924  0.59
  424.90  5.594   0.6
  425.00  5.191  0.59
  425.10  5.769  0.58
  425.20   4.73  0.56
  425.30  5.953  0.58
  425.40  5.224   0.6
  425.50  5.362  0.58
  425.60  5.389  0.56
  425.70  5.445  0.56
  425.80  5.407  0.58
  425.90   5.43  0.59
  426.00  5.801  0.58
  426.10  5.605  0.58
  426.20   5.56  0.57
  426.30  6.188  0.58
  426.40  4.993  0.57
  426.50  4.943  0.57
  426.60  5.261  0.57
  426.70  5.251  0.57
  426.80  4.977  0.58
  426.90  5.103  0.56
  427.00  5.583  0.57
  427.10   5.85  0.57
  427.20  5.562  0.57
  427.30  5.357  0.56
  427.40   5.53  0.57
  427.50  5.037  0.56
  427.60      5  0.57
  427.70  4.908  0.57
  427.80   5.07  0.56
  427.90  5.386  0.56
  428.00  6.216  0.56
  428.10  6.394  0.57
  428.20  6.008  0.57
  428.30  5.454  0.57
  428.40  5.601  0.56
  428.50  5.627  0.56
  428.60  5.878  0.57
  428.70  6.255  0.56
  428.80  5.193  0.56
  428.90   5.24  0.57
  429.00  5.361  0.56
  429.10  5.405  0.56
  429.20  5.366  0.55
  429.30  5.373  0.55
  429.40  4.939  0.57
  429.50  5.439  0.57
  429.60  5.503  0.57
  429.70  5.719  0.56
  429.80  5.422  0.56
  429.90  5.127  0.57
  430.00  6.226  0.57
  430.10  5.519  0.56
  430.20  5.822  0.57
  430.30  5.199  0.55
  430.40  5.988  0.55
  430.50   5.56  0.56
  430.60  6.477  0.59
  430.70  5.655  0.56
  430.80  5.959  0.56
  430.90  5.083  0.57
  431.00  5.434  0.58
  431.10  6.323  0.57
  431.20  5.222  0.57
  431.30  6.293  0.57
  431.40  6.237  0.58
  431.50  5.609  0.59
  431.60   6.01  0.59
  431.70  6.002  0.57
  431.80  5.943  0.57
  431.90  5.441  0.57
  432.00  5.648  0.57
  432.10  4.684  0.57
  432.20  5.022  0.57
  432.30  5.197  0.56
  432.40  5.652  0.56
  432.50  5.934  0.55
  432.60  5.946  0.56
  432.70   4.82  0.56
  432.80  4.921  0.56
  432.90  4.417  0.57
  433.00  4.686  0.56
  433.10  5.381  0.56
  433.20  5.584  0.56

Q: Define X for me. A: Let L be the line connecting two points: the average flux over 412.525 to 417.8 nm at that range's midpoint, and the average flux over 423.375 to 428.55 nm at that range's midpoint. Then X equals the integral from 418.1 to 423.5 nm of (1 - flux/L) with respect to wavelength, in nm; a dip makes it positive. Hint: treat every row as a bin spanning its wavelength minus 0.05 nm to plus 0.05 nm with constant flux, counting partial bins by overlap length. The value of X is 0.276 nm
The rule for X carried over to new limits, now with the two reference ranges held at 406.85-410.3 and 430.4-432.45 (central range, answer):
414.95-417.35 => 0.315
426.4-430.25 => 0.373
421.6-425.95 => 0.632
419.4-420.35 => 0.184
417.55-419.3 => 0.253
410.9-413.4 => -0.327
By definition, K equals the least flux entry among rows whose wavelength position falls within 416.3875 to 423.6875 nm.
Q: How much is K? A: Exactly 4.451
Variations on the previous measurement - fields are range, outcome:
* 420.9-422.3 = 5.452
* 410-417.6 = 5.295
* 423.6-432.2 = 4.684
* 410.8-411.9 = 8.593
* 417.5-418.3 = 5.625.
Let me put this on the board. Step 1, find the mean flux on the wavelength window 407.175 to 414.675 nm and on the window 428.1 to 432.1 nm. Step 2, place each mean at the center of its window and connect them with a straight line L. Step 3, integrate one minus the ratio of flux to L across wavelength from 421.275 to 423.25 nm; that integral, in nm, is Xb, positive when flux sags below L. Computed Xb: 0.294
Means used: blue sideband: 8.64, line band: 5.85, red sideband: 5.65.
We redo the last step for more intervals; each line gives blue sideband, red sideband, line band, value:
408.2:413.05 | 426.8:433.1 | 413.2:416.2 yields 0.35 nm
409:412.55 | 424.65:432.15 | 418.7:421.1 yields 0.45 nm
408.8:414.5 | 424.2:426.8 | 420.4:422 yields 0.11 nm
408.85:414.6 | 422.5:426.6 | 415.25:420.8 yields 0.74 nm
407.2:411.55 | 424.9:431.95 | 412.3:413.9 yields 0.02 nm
